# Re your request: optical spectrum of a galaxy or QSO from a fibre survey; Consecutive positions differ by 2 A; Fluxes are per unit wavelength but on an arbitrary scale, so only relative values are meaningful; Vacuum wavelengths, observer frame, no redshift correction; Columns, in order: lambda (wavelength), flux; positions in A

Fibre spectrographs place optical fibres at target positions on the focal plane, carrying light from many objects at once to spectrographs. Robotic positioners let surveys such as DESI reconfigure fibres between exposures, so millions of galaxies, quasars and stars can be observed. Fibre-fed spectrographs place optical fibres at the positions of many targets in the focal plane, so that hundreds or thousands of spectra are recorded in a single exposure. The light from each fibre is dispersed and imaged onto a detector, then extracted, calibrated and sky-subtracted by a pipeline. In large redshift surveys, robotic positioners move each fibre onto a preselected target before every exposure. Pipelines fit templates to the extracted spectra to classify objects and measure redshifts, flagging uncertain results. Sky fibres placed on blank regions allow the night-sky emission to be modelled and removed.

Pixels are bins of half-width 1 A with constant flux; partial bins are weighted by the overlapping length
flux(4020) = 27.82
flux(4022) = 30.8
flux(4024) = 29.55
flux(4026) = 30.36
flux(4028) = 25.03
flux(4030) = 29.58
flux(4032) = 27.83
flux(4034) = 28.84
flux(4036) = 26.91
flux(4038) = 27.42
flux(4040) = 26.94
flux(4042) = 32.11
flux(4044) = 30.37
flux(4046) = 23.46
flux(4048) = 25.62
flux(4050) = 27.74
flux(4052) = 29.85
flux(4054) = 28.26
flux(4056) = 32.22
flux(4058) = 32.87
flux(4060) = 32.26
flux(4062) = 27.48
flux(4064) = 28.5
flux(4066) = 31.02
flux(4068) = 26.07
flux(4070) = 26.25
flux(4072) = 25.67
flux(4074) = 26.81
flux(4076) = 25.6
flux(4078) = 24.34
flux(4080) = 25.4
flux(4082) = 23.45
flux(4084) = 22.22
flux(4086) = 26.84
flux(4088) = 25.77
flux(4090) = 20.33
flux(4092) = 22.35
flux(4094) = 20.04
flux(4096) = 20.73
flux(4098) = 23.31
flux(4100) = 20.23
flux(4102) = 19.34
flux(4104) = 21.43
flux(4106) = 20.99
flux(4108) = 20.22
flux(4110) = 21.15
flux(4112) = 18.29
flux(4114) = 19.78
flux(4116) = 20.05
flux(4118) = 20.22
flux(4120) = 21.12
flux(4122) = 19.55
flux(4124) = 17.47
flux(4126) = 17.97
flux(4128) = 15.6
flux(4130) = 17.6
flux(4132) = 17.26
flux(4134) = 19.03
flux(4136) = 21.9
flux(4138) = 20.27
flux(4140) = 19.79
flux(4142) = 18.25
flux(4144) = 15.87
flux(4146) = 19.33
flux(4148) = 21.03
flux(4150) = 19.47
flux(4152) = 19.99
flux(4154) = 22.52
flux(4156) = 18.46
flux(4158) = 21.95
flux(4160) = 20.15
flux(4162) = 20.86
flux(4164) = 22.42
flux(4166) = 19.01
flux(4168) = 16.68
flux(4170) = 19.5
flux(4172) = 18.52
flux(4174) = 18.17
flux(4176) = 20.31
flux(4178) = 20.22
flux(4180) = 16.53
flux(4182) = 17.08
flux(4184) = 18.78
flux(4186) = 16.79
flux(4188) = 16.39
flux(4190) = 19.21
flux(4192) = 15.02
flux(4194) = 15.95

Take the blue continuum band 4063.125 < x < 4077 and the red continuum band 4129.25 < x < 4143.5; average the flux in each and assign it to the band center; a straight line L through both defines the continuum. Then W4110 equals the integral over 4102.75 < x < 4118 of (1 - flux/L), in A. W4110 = 1.35 A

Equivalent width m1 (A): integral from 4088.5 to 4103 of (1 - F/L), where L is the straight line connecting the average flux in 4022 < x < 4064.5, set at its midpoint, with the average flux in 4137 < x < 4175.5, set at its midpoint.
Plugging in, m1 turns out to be 2.0 A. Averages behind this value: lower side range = 28.8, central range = 21.1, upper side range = 19.6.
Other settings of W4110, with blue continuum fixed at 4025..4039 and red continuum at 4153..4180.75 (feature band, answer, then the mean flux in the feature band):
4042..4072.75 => -2.6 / 28.6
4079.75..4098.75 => 1.2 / 22.9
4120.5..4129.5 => 1.8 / 17.8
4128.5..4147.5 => 2.4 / 18.8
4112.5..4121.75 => 1.1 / 20.1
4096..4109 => 1.5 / 20.9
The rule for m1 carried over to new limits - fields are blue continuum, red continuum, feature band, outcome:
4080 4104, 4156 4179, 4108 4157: 3.89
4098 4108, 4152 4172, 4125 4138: 1.30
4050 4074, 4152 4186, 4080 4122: 6.69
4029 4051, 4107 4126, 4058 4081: -2.51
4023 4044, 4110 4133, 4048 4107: -4.20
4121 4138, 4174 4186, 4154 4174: -1.51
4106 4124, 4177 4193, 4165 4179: -0.75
